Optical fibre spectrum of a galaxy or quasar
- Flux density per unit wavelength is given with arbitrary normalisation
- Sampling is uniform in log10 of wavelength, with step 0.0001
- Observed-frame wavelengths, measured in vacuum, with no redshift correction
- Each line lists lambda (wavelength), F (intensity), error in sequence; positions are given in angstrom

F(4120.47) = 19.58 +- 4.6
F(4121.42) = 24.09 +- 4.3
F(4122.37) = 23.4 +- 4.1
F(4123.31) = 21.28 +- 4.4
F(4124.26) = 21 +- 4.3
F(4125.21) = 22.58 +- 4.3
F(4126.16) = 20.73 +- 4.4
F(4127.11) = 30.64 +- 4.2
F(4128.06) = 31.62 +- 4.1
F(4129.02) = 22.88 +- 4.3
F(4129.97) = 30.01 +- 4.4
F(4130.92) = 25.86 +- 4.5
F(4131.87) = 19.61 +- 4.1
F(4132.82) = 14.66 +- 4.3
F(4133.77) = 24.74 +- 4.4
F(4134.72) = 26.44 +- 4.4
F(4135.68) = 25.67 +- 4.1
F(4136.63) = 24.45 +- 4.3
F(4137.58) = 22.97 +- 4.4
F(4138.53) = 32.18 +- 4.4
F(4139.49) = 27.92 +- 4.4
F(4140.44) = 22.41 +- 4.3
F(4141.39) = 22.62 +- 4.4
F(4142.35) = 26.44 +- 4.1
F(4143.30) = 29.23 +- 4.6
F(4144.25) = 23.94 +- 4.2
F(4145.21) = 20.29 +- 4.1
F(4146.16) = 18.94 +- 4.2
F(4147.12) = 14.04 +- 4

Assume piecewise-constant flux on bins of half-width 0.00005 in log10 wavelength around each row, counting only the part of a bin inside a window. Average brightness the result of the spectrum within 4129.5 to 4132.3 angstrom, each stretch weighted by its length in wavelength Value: 25.3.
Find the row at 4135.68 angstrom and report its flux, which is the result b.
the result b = 25.67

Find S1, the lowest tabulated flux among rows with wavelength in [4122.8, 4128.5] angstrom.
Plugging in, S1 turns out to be 20.73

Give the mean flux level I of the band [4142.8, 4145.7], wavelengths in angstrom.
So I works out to 24.5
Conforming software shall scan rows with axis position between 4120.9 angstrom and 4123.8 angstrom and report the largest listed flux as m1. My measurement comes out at 24.09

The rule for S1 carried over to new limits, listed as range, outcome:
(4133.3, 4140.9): 22.41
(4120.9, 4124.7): 21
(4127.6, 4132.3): 19.61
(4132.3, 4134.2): 14.66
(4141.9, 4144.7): 23.94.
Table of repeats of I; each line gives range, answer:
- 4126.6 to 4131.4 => 28.1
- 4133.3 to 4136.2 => 25.6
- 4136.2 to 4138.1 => 24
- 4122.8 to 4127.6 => 23.3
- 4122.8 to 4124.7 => 21.3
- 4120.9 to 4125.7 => 22.5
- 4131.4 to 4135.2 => 21.4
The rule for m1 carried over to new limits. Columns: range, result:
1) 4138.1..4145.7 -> 32.18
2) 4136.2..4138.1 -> 24.45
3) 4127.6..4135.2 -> 31.62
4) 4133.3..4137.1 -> 26.44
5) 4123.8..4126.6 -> 22.58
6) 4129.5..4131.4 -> 30.01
